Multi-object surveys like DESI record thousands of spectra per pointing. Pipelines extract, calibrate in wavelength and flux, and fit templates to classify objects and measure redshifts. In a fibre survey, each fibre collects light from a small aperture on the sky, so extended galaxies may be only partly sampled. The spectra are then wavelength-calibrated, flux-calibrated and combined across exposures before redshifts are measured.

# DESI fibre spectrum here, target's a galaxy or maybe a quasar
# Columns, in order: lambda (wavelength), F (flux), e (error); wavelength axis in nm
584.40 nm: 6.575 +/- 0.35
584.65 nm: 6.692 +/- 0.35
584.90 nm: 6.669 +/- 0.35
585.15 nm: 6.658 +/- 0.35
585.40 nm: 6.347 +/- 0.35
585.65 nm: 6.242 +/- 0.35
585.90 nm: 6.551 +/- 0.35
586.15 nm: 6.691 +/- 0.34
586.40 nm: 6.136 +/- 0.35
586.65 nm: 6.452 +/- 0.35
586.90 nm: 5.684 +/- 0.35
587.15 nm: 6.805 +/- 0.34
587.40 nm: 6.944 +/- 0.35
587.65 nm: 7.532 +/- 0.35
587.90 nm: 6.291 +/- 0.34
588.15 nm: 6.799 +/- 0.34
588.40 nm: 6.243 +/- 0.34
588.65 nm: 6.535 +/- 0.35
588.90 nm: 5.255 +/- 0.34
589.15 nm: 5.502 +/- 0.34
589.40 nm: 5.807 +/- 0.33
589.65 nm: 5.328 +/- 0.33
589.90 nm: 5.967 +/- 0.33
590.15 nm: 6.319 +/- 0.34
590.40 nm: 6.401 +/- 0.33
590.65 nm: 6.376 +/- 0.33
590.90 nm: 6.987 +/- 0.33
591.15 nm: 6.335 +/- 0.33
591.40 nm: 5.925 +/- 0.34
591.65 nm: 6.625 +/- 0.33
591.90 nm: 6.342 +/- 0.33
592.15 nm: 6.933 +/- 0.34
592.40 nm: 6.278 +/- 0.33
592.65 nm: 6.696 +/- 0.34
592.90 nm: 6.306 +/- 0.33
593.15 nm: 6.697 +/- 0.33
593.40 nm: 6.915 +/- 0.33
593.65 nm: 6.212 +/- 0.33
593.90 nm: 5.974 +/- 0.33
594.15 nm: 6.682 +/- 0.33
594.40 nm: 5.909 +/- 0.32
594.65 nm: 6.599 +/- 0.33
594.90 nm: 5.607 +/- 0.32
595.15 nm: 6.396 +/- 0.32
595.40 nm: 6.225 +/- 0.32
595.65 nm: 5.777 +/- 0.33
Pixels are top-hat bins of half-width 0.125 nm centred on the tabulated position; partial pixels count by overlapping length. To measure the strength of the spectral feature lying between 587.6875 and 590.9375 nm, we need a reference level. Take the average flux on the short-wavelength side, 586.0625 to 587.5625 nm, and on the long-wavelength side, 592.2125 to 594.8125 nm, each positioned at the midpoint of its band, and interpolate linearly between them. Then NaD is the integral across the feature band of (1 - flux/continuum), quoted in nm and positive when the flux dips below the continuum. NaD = 0.152 nm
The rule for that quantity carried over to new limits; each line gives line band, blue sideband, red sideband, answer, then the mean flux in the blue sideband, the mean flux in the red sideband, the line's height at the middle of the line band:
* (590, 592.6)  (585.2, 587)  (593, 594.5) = -0.03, 6.32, 6.4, 6.38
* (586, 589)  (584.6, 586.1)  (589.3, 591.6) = -0.04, 6.53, 6.18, 6.38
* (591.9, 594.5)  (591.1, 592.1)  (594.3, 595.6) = -0.09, 6.35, 6.13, 6.25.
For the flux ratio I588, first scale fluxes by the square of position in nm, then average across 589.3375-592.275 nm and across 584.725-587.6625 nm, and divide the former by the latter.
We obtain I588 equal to 1.0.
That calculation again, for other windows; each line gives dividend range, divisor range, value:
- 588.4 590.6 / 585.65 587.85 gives 0.91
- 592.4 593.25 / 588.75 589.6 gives 1.19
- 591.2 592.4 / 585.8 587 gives 1.04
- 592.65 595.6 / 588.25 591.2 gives 1.05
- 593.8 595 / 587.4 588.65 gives 0.94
